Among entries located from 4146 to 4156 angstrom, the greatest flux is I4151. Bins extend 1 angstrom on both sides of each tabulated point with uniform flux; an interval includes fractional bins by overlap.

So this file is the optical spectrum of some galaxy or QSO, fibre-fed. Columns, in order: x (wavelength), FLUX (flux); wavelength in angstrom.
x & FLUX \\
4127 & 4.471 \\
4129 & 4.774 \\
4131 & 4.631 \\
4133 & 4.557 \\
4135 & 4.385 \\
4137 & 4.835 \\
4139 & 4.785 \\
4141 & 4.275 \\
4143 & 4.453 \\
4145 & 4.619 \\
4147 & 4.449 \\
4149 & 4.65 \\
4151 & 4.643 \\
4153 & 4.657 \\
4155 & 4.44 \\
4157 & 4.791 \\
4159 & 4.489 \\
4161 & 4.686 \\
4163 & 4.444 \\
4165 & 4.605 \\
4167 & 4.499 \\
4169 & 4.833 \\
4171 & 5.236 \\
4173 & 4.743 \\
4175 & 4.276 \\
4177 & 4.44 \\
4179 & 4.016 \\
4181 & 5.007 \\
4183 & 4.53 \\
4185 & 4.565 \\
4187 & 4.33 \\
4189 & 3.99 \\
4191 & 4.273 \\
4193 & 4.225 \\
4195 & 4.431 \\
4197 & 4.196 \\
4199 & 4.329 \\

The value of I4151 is 4.657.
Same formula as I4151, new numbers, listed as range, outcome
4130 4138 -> 4.835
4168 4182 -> 5.236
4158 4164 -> 4.686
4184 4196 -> 4.565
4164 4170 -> 4.833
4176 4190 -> 5.007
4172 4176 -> 4.743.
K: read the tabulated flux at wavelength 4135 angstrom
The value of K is 4.385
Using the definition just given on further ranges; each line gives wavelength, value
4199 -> 4.329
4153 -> 4.657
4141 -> 4.275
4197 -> 4.196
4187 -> 4.33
